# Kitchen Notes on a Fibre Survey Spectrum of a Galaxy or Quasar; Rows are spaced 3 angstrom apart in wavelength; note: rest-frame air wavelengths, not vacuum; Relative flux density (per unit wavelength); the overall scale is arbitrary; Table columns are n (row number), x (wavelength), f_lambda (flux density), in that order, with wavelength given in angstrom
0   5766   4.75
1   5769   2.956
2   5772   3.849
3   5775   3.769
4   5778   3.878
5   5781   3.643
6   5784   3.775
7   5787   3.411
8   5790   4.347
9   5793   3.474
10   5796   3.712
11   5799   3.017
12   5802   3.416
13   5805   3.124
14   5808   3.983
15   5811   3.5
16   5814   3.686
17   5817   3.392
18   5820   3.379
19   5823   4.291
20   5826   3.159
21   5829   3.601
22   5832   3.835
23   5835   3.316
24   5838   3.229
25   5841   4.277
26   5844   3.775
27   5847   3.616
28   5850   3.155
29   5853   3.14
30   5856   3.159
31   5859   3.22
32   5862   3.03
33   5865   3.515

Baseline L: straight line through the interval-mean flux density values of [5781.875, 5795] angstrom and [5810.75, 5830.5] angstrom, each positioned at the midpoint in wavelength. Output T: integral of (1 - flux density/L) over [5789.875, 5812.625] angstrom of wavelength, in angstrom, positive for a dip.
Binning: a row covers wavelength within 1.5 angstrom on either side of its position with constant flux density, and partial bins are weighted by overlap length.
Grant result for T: 0.9 angstrom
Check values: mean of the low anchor 3.75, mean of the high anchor 3.58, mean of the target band 3.53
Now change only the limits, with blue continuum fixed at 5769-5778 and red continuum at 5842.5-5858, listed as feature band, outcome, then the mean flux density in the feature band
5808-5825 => -0.8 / 3.66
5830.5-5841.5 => -0.6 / 3.61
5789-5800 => -0.1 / 3.63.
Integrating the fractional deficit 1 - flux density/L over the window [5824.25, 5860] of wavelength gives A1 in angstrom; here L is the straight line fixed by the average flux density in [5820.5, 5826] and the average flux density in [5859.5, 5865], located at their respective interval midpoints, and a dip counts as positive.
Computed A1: 0.49 angstrom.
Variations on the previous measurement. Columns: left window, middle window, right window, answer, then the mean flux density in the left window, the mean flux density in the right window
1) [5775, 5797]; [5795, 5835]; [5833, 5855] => 1.0 angstrom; 3.75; 3.5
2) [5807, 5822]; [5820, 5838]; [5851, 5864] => -0.7 angstrom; 3.6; 3.15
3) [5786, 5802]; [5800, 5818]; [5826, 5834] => 0.4 angstrom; 3.58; 3.59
